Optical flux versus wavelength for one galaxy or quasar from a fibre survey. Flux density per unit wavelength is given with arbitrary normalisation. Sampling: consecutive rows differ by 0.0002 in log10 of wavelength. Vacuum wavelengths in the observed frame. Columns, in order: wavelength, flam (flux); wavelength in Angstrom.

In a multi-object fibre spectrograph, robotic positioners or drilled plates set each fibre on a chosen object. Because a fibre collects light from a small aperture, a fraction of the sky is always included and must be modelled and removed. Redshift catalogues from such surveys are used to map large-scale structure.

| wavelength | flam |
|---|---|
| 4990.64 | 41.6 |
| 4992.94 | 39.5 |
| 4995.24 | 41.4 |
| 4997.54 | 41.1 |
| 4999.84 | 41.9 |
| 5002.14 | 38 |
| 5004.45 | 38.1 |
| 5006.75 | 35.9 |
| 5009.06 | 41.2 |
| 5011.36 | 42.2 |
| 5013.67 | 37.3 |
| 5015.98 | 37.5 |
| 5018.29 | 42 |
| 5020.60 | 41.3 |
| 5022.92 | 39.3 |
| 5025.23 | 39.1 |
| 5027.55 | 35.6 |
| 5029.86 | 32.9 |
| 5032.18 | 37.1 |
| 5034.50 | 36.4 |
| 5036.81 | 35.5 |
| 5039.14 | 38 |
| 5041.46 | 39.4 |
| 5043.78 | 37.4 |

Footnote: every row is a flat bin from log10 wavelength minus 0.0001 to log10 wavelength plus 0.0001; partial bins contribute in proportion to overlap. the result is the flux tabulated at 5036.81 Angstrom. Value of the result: 35.5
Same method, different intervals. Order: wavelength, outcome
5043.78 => 37.4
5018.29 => 42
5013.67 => 37.3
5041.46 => 39.4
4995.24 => 41.4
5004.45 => 38.1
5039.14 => 38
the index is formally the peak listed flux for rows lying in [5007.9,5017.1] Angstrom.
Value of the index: 42.2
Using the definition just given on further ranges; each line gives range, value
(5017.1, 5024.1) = 42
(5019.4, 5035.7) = 41.3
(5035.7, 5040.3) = 38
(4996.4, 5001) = 41.9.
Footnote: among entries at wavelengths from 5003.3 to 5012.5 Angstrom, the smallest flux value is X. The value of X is 35.9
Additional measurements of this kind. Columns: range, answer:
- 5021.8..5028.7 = 35.6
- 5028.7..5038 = 32.9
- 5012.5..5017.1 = 37.3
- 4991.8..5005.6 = 38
